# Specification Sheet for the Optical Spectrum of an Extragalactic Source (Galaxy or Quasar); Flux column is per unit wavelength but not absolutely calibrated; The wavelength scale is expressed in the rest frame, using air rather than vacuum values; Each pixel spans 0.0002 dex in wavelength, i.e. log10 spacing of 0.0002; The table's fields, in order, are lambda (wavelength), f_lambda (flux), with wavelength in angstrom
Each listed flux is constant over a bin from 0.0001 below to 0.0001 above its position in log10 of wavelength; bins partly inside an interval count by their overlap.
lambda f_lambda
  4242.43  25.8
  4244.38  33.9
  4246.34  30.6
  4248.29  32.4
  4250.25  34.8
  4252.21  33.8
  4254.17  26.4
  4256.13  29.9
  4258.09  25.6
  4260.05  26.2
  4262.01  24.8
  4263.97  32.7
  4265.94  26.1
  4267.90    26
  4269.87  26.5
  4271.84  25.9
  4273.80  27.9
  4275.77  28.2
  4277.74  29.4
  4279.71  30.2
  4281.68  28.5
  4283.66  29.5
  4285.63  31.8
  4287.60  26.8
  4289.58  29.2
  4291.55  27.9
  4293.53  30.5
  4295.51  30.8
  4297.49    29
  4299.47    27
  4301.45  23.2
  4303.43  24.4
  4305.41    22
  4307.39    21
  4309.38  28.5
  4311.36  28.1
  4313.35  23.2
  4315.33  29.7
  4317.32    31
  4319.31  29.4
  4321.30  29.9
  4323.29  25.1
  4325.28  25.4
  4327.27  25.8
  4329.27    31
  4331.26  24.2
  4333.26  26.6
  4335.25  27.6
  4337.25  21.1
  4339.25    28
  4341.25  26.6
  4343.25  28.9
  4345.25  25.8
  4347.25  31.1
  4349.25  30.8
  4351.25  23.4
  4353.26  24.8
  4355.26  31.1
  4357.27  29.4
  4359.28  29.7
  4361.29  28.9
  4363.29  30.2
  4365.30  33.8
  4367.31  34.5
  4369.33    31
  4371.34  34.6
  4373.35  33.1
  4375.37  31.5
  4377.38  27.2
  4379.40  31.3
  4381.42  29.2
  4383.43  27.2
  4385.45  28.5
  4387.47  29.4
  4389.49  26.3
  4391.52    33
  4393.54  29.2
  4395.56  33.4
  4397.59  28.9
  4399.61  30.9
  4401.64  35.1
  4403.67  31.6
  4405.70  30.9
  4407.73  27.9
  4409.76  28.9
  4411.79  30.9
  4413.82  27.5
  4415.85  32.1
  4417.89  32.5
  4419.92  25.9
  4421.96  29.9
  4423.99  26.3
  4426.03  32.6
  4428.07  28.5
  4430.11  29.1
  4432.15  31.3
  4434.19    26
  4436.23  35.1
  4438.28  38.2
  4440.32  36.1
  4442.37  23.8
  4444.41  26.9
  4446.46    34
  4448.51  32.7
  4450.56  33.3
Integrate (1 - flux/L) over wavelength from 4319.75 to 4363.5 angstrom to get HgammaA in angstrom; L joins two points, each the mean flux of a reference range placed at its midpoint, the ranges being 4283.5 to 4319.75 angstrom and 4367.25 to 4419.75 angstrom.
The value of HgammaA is 2.0 angstrom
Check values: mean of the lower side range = 27.5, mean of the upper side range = 30.5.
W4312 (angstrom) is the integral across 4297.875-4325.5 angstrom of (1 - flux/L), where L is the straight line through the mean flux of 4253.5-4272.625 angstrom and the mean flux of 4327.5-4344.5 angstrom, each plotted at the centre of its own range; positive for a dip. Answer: 0.44 angstrom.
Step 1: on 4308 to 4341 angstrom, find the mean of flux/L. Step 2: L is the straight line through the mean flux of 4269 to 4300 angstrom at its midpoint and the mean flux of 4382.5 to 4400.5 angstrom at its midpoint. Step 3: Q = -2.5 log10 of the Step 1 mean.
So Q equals 0.08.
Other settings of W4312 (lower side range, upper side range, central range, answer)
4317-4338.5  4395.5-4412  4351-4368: -0.7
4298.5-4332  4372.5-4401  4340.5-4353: 0.2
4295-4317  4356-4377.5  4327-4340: 1.0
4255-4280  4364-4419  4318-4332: 0.8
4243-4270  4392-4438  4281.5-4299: 0.1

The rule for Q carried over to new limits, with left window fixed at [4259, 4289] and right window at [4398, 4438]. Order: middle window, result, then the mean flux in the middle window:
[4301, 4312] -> 0.17 mag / 24.5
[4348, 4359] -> 0.05 mag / 28.1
